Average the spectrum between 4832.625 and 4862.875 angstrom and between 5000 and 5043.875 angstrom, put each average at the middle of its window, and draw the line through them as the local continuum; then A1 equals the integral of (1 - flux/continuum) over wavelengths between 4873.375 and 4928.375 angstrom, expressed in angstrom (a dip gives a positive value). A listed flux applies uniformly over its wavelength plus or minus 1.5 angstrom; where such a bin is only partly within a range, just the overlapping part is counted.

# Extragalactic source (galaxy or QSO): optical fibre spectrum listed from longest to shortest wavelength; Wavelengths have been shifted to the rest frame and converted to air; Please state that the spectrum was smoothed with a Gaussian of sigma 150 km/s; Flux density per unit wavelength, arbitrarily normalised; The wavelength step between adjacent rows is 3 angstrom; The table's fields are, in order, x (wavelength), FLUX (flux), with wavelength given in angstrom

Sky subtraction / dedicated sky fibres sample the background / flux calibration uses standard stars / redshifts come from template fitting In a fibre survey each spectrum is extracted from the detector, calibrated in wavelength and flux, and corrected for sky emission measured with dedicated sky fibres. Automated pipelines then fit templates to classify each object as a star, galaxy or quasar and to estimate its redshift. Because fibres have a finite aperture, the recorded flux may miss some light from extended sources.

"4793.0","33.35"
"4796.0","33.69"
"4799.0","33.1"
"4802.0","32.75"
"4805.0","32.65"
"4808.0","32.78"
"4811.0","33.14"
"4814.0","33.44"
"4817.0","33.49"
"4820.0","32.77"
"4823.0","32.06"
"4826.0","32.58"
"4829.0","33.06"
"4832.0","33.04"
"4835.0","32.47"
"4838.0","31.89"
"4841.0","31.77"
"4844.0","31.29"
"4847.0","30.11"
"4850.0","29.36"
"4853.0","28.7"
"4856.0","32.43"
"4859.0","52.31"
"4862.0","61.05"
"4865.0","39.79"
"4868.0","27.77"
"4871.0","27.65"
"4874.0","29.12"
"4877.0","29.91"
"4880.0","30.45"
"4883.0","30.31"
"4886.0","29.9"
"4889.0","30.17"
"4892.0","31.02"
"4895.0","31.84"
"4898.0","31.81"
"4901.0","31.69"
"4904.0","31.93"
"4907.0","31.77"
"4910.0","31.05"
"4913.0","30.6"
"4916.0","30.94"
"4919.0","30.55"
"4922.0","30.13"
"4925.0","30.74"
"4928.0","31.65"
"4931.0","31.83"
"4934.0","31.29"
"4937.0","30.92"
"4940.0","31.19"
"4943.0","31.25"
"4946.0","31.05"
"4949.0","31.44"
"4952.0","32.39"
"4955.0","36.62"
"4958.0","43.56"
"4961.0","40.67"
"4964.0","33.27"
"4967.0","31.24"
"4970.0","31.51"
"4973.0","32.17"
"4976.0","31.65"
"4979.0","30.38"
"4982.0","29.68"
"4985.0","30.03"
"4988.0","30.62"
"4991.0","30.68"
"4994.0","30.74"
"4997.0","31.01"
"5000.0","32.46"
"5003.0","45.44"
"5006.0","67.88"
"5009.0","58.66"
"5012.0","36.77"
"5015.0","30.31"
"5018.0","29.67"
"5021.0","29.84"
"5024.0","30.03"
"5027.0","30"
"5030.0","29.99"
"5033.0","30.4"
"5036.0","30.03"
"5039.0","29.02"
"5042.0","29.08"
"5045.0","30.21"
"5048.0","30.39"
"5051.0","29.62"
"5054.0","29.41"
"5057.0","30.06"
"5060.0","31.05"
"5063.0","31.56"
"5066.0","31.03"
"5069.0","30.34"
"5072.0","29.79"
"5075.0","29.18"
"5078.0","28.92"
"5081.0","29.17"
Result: 7.49 angstrom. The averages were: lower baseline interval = 35.5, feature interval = 30.8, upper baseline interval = 36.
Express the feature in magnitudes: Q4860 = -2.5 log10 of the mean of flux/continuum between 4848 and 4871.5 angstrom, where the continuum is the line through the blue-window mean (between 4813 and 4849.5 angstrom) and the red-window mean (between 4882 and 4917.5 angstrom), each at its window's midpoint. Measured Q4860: -0.18 mag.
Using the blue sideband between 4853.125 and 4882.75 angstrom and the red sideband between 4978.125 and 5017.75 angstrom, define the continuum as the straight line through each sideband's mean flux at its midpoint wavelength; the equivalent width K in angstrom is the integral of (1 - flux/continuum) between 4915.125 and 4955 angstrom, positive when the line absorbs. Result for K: 5.7 angstrom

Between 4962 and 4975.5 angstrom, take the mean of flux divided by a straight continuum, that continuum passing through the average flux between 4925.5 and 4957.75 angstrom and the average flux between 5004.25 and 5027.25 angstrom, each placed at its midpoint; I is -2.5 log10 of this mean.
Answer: 0.09 mag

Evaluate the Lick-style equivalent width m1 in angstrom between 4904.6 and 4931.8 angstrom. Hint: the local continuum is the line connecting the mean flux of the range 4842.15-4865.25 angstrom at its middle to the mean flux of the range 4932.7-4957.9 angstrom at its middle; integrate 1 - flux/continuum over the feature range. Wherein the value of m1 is 2.53 angstrom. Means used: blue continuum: 37.9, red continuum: 32.7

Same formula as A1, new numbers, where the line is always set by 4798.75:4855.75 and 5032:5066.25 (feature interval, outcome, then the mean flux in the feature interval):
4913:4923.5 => 0.25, 30.5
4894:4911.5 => -0.13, 31.7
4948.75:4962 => -2.72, 37.3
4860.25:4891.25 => -1.96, 33.7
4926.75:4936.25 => -0.11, 31.5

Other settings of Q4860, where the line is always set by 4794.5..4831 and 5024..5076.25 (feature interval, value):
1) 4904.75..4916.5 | 0.02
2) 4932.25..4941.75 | 0.01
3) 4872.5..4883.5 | 0.08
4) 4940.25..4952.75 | 0.00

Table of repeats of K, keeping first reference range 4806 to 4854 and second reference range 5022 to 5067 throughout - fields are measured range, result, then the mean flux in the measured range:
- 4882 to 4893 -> 0.4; 30.3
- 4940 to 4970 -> -3.3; 34.3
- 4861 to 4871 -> -2.5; 39.7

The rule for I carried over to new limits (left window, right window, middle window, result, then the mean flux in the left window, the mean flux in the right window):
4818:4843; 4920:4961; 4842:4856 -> 0.080 mag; 32.5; 32.9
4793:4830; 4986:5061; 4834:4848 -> 0.052 mag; 33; 33.7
